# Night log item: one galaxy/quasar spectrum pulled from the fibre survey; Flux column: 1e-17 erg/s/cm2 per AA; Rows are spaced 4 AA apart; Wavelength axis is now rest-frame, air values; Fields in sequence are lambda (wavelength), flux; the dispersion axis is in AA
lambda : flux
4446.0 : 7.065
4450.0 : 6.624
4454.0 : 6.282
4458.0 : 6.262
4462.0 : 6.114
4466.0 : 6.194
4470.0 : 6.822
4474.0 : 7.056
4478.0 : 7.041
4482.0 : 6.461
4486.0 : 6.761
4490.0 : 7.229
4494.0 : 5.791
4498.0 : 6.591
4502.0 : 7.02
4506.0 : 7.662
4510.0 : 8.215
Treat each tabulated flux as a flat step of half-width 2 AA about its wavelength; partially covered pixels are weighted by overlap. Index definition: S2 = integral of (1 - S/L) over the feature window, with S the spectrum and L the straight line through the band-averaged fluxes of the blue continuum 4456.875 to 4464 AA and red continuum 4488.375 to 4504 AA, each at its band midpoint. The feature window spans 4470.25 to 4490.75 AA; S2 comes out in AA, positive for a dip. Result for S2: -1.4 AA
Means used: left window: 6.18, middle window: 6.88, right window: 6.64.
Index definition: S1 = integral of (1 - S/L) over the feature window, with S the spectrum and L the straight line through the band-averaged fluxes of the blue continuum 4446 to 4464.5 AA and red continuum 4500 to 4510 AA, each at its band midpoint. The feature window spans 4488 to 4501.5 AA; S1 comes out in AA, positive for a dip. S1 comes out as 1.3 AA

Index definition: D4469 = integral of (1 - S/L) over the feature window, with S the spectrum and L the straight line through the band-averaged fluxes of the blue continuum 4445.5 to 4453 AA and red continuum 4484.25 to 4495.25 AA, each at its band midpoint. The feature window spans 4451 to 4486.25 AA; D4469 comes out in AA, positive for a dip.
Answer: 0.7 AA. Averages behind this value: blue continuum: 6.73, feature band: 6.55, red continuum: 6.64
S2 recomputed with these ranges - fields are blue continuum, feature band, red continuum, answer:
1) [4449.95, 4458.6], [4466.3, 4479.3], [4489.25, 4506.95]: -0.7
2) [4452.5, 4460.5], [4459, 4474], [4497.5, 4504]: -0.1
